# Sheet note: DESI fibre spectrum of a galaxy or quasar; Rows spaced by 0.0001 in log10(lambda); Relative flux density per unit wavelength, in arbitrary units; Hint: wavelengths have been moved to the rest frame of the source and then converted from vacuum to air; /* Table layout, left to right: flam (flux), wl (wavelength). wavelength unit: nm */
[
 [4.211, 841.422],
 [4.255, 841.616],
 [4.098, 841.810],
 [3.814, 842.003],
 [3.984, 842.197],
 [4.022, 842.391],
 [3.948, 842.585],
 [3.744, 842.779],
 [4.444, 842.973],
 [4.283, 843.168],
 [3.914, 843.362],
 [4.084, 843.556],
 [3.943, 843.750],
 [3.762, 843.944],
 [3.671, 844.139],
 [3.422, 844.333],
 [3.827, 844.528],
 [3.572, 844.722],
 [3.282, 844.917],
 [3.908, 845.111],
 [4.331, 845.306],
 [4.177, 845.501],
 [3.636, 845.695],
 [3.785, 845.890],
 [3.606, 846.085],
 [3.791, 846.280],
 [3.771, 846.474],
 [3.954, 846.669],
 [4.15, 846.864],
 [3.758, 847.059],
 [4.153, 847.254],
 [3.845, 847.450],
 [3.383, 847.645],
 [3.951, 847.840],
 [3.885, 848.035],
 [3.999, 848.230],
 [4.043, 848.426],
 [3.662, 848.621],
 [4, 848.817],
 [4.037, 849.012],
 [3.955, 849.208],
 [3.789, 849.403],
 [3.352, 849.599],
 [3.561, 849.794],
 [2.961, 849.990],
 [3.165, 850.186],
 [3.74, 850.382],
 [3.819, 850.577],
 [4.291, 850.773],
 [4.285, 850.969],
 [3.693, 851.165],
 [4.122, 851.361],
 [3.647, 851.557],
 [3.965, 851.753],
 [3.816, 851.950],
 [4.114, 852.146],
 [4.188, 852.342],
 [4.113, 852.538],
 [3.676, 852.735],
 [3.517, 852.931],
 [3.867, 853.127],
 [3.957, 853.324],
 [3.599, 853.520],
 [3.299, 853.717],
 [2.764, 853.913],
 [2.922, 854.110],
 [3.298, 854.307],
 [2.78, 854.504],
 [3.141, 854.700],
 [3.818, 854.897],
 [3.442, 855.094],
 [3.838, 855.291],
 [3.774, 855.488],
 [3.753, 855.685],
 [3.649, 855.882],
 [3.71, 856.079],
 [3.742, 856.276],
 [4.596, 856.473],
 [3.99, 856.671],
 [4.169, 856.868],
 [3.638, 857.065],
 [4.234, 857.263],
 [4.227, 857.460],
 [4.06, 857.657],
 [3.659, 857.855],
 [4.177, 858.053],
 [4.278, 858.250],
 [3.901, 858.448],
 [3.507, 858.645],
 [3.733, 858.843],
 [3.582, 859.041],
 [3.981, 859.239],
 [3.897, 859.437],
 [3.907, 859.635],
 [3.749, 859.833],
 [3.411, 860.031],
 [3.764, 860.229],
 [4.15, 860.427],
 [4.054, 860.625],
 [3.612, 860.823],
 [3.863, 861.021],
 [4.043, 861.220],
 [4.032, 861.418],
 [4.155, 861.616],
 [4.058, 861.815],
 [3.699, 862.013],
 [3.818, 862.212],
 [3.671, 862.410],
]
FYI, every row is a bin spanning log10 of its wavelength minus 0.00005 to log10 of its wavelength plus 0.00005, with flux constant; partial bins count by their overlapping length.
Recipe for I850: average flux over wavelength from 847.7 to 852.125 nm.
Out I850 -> 3.81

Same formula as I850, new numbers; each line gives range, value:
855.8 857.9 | 3.98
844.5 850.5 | 3.78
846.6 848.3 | 3.9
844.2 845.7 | 3.78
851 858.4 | 3.77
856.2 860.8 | 3.93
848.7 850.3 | 3.6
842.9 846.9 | 3.86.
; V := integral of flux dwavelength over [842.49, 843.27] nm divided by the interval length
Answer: 4.1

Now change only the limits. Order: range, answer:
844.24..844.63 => 3.63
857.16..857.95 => 4.04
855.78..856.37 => 3.7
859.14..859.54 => 3.94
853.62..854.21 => 2.99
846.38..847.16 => 3.91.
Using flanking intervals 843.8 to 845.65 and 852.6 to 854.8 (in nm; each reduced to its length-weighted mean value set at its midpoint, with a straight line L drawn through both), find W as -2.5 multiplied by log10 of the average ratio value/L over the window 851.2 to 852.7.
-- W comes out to -0.15 mag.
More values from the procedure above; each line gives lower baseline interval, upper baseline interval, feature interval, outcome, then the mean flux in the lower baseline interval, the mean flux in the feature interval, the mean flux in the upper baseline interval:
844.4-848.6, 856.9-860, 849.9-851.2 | 0.04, 3.84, 3.71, 3.9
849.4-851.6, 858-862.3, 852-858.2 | 0.01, 3.7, 3.74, 3.88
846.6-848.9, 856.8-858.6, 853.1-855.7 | 0.16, 3.9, 3.42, 4.02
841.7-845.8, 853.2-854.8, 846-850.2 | -0.05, 3.9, 3.77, 3.23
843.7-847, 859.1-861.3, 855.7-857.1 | -0.03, 3.8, 3.93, 3.85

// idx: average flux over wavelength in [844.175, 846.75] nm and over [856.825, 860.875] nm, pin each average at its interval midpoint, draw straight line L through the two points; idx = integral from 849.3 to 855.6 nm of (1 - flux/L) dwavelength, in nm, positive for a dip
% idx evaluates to 0.324 nm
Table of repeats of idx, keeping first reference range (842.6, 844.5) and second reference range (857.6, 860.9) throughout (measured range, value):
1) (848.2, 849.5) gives -0.01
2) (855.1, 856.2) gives 0.04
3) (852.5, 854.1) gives 0.14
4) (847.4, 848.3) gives 0.02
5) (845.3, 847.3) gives 0.00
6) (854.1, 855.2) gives 0.17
